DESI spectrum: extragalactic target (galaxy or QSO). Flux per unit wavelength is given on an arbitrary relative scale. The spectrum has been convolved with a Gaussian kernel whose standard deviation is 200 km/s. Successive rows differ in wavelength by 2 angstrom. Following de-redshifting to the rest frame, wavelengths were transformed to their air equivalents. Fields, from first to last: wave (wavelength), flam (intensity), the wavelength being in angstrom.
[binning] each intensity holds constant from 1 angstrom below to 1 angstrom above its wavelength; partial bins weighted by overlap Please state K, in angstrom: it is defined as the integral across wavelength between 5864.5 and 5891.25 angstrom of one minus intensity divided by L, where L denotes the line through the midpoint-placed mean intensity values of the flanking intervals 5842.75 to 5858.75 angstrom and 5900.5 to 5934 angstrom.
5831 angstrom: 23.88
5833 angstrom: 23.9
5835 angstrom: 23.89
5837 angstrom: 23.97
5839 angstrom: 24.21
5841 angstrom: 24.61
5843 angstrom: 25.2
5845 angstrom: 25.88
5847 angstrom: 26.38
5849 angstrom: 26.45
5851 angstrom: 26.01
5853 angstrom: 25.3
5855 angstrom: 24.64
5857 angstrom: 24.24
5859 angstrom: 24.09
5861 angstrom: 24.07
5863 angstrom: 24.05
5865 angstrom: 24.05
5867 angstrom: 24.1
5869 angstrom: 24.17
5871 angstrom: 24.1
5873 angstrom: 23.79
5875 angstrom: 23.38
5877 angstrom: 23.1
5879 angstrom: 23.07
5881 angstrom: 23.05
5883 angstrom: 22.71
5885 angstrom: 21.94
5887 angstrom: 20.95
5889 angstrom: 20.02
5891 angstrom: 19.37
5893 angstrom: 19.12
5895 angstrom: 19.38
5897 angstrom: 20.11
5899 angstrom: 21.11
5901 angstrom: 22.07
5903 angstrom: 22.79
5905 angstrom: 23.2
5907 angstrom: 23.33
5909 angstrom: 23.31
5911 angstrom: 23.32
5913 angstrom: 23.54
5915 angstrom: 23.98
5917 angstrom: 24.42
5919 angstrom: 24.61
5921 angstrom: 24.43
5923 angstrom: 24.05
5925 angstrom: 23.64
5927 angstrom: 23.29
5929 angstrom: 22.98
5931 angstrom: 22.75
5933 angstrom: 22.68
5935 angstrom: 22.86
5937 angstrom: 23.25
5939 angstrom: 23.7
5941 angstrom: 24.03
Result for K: 2.0 angstrom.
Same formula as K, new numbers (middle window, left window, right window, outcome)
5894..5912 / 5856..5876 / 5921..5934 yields 1.2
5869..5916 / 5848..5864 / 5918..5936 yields 3.7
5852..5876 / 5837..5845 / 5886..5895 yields -1.8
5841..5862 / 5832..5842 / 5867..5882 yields -1.1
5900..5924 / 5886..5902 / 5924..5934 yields -2.1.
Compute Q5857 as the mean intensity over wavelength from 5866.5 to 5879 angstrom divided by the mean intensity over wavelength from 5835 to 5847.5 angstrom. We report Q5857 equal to 1.0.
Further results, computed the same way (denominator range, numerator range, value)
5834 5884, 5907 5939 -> 0.97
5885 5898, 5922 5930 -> 1.18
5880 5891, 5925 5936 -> 1.07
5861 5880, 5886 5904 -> 0.86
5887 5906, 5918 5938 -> 1.13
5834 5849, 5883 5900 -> 0.82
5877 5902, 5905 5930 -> 1.12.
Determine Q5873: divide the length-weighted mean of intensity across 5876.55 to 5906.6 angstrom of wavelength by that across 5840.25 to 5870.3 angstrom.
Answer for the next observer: 0.9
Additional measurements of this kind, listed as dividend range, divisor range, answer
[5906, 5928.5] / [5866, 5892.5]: 1.06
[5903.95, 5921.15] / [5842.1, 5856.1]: 0.92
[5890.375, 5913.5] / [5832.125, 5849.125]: 0.87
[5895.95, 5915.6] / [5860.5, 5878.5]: 0.95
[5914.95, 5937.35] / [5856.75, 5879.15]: 0.99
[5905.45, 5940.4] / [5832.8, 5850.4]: 0.94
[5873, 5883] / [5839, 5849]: 0.91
